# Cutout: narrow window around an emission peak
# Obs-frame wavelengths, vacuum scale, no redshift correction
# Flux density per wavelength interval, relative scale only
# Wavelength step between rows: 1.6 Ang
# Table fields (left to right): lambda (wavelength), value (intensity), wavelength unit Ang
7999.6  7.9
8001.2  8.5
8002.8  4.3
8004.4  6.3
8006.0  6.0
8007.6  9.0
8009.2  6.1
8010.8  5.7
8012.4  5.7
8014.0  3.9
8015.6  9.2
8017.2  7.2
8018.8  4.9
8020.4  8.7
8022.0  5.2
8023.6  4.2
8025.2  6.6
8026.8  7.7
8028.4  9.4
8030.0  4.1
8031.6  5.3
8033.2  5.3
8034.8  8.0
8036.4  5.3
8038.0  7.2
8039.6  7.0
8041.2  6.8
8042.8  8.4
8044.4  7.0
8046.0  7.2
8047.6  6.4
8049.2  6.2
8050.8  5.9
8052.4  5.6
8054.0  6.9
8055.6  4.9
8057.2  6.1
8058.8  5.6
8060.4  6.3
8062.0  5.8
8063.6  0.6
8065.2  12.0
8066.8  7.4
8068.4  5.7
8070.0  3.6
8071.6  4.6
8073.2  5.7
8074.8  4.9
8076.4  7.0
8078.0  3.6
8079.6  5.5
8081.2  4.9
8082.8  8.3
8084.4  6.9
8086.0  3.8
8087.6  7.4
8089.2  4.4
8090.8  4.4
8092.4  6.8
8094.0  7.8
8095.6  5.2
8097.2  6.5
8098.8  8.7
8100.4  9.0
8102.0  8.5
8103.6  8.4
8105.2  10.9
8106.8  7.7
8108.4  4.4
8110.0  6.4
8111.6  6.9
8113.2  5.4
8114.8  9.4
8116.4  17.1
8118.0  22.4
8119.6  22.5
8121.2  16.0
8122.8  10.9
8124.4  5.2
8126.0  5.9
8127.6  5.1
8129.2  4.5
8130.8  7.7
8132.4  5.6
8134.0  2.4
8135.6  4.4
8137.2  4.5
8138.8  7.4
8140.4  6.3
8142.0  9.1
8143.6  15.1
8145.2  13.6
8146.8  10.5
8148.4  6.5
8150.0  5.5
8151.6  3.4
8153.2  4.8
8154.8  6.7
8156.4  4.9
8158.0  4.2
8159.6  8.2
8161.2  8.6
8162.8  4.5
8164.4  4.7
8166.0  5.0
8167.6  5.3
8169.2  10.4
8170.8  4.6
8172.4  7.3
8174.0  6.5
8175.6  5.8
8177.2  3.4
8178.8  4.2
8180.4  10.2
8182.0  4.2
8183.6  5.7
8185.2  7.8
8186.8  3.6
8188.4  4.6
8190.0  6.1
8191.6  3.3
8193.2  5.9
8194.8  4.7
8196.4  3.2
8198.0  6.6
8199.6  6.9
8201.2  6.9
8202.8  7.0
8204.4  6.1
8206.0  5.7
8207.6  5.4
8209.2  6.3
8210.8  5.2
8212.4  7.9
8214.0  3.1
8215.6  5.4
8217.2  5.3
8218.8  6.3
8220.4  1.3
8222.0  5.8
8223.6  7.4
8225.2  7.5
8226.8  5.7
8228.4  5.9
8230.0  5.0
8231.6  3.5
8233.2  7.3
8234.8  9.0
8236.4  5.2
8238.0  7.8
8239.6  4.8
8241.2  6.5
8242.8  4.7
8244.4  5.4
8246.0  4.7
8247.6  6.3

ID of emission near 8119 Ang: Halpha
